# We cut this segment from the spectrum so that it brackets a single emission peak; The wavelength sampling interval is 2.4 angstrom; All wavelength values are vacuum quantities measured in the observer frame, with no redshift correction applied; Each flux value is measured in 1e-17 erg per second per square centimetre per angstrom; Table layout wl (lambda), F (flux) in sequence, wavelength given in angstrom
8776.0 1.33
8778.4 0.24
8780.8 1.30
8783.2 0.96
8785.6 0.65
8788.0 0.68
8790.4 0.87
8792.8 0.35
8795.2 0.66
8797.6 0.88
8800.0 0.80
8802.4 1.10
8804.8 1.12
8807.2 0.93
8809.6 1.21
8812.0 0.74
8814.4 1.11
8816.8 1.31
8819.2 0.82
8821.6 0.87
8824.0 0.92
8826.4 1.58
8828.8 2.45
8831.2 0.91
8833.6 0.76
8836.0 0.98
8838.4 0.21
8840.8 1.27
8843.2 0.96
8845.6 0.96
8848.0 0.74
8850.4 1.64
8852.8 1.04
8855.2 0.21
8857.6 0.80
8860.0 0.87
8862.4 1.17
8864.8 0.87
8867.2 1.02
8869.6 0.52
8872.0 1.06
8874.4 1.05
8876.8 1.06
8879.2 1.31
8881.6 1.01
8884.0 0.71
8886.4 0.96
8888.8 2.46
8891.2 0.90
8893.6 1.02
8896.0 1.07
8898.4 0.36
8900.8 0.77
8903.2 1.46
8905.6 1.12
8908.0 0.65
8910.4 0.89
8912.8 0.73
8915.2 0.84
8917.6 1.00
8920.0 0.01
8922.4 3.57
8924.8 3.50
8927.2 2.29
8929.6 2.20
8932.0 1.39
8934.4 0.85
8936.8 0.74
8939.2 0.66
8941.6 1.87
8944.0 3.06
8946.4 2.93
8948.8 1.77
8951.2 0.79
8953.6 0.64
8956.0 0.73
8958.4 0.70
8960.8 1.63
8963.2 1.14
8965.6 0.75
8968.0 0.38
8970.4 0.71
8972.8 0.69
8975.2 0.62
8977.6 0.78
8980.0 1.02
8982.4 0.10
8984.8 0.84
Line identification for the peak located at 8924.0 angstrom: [S II] 6716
